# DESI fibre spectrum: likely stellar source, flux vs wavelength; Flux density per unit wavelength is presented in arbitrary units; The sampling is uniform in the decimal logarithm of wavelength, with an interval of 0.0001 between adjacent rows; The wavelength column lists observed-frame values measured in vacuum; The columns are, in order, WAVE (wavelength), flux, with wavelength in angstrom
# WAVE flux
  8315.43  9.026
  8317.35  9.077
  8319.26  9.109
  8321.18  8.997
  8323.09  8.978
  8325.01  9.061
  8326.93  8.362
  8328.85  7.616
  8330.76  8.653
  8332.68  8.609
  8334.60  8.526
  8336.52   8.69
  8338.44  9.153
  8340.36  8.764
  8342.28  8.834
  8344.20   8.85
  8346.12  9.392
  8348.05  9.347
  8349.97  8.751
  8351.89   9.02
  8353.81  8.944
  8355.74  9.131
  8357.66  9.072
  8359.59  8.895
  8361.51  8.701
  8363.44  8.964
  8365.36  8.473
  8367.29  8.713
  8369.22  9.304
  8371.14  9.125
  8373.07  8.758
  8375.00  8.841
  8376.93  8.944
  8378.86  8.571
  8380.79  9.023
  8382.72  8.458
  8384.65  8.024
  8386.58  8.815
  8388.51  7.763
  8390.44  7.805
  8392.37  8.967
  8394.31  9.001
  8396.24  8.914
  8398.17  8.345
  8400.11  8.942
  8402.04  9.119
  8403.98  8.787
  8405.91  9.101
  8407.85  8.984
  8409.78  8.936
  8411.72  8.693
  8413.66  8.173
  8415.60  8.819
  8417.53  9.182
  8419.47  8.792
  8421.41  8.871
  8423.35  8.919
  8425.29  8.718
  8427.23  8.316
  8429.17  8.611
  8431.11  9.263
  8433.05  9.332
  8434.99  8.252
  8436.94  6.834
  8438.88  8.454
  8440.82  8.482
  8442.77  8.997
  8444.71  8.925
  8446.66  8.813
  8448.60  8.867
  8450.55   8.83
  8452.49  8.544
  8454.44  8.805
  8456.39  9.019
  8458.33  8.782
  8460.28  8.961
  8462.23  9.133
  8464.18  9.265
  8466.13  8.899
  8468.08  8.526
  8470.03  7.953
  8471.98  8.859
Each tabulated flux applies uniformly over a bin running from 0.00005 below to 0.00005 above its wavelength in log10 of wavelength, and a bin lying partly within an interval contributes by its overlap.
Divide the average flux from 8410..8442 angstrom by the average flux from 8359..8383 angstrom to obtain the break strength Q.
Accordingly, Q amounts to 1.0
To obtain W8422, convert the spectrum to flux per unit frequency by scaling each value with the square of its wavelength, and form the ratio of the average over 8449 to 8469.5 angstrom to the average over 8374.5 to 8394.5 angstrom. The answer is 1.1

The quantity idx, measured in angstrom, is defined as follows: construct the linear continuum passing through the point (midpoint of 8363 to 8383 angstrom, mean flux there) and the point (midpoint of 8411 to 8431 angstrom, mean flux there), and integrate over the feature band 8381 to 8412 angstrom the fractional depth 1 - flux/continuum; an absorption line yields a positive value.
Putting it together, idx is 0.4 angstrom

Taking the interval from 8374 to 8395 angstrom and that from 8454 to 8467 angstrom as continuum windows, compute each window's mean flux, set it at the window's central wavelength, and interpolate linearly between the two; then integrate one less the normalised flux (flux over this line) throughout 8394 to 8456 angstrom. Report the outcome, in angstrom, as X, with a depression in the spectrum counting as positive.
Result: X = 0.3 angstrom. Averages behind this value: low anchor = 8.56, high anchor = 8.99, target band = 8.74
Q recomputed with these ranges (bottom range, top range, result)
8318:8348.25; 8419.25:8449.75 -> 0.98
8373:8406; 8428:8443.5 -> 0.98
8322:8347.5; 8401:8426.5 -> 1.01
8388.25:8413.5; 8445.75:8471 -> 1.01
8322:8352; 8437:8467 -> 1.00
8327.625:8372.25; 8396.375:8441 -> 0.98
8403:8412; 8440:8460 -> 0.99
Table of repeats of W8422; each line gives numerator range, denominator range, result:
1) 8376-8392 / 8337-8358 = 0.95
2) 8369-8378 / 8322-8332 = 1.06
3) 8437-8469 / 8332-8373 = 1.01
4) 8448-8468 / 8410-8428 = 1.03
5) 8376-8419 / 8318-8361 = 1.00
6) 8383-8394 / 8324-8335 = 1.00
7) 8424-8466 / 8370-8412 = 1.01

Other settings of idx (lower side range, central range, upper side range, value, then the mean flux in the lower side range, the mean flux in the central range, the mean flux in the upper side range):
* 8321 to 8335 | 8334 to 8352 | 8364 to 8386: -0.62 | 8.58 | 8.94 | 8.75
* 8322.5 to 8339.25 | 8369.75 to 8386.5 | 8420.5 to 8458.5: -0.19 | 8.61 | 8.74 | 8.68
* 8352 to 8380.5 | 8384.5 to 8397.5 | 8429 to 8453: 0.46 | 8.89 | 8.5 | 8.63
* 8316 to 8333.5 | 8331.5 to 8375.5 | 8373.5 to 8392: -1.51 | 8.73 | 8.91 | 8.5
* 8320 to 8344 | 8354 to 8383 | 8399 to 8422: -0.34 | 8.7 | 8.87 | 8.86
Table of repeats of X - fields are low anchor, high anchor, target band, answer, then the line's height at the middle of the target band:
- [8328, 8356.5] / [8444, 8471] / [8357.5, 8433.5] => 0.40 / 8.81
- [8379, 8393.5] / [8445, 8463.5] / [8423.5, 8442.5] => 0.47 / 8.73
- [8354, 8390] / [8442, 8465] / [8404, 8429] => 0.14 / 8.83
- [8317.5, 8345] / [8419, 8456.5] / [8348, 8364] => -0.43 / 8.72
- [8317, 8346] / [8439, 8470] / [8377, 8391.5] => 0.65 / 8.79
